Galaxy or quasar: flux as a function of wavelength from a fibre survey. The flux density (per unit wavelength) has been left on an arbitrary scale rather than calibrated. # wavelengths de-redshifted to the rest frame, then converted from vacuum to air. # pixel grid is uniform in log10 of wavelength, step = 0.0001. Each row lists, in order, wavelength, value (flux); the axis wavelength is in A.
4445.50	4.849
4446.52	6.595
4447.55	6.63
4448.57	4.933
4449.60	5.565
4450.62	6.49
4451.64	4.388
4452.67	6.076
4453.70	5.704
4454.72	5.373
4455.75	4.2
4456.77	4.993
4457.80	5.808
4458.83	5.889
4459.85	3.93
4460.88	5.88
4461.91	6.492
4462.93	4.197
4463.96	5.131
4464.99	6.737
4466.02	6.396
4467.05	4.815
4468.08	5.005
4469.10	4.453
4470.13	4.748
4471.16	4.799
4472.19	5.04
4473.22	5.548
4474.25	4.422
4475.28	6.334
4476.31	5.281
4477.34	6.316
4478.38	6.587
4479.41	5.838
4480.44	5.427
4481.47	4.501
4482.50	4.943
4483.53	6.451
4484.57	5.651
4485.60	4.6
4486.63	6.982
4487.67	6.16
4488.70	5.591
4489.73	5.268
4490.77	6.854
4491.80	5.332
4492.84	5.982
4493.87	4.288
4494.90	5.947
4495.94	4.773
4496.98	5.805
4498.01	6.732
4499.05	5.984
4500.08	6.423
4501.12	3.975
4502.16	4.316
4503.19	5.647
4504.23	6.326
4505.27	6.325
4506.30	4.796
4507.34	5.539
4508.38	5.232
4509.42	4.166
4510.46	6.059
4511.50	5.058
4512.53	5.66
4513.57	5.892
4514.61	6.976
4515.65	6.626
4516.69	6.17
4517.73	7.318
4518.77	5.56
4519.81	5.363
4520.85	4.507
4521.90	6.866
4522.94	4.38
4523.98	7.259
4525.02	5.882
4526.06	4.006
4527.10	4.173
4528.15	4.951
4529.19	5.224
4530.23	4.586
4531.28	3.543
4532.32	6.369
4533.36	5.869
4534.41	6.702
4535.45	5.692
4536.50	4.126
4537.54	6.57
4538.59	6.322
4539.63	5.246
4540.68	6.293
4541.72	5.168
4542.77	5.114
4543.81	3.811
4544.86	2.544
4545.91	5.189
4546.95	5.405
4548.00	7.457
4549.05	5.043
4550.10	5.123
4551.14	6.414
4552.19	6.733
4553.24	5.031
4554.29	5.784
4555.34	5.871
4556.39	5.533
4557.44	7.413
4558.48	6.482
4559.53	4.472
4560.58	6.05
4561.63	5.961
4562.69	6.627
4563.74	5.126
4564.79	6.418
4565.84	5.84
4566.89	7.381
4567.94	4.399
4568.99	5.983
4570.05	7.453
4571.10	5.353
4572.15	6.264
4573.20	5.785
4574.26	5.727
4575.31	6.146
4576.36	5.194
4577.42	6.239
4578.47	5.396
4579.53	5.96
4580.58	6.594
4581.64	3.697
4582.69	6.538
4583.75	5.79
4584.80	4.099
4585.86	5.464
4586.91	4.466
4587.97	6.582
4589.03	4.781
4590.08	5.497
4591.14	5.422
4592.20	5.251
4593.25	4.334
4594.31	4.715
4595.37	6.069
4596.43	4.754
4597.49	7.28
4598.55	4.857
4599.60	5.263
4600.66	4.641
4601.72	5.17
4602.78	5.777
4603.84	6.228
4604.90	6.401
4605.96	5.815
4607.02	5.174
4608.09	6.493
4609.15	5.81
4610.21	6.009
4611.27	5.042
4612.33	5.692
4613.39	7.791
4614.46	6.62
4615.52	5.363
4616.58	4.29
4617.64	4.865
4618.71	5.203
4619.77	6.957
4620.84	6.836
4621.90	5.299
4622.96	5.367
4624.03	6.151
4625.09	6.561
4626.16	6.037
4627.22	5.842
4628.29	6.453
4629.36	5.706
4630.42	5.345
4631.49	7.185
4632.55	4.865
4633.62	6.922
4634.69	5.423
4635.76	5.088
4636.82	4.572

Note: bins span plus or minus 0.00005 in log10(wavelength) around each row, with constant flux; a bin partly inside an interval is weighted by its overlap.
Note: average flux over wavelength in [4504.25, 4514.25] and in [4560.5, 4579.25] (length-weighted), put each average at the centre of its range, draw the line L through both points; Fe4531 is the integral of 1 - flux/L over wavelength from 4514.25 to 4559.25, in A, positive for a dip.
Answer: 0.88 A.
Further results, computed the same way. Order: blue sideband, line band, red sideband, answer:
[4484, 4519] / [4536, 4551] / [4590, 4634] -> 1.2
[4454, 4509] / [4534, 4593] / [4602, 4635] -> 0.9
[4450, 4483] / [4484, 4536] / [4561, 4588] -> -0.5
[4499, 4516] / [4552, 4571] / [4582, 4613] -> -1.6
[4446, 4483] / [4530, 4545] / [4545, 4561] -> 1.2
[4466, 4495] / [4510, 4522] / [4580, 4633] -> -1.0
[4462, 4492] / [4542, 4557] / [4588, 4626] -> 0.6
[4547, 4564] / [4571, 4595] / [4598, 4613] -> 1.3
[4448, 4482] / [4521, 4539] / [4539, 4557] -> 0.0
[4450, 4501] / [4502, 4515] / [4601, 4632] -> 0.1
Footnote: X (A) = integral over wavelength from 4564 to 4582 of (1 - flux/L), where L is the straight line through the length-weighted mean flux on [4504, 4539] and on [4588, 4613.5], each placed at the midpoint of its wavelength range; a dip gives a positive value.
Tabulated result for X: -1.0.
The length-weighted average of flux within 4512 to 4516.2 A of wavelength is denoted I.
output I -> 6.29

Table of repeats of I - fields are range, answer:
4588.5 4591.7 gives 5.23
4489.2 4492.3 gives 5.82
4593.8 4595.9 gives 5.39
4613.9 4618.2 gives 5.29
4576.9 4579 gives 5.82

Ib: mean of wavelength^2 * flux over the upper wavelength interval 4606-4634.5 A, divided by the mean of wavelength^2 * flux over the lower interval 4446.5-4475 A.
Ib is 1.18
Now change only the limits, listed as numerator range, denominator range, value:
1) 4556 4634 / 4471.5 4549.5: 1.08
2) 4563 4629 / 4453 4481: 1.12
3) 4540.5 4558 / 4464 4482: 1.05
